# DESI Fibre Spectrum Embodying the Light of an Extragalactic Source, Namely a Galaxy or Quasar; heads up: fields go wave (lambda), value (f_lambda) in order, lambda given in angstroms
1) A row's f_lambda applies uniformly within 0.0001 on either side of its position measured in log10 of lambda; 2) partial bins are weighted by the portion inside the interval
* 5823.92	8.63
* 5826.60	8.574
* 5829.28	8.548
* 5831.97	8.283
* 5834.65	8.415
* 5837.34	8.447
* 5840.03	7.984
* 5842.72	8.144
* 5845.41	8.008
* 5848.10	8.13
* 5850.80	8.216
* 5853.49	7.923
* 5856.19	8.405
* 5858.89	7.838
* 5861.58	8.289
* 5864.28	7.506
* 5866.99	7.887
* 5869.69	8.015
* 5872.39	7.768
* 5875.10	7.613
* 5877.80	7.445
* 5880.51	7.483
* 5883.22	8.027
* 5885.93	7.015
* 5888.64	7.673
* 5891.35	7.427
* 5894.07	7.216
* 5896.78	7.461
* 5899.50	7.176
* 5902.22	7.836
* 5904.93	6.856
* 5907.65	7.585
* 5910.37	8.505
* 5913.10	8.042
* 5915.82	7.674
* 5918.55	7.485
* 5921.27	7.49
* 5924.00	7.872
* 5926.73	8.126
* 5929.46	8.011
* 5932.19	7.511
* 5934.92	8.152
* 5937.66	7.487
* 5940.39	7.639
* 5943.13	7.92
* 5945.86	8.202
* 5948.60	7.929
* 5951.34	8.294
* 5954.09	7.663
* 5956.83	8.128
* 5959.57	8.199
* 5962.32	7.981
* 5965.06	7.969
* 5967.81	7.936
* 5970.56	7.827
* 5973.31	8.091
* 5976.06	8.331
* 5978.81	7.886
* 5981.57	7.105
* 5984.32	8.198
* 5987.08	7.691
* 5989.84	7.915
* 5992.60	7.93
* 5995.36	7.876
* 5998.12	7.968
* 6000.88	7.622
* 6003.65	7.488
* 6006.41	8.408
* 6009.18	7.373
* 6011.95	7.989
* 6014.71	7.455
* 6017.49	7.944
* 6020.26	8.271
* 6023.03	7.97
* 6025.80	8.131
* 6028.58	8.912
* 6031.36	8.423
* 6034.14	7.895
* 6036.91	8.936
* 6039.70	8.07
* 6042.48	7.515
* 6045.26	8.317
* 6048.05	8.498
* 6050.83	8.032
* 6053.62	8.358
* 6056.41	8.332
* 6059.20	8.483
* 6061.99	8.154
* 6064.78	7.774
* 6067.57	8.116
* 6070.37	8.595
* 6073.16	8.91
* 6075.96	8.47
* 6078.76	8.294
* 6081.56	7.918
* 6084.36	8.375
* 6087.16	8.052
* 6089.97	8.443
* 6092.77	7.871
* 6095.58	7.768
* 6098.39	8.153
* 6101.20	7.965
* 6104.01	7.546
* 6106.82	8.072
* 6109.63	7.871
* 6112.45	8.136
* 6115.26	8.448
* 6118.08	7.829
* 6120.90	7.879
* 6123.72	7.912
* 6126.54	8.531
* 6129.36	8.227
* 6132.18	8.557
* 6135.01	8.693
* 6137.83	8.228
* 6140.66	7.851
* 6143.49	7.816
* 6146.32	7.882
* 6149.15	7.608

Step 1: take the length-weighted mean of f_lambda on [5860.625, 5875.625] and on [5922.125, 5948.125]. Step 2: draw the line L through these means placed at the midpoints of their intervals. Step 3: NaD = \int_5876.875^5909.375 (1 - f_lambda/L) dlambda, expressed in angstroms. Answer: 1.7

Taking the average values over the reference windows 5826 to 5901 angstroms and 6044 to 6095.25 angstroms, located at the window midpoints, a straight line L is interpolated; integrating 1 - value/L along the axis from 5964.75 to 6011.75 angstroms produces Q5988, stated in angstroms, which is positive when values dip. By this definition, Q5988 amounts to 1.47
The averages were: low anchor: 7.88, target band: 7.86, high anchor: 8.27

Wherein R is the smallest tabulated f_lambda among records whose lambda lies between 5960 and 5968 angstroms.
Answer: 7.936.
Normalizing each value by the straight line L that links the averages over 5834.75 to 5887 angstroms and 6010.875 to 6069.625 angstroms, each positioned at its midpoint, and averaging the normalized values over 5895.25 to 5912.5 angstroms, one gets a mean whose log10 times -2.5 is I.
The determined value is 0.05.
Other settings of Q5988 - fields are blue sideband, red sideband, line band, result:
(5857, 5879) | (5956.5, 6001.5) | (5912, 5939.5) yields 0.31 angstroms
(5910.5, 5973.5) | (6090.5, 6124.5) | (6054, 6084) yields -1.34 angstroms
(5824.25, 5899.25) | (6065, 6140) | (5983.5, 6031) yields 0.68 angstroms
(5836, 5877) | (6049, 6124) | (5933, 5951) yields 0.35 angstroms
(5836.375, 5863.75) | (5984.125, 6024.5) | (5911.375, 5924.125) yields 0.46 angstroms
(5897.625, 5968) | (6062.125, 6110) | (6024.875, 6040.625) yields -0.75 angstroms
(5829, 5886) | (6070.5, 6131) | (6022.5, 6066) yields -0.76 angstroms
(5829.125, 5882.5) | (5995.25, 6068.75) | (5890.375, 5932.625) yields 2.02 angstroms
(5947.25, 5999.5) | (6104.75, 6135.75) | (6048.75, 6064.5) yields -0.34 angstroms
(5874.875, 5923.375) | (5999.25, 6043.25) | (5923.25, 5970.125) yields -1.19 angstroms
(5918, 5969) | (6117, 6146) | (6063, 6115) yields -0.30 angstroms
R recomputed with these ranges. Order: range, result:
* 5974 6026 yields 7.105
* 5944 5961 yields 7.663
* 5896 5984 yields 6.856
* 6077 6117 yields 7.546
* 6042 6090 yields 7.515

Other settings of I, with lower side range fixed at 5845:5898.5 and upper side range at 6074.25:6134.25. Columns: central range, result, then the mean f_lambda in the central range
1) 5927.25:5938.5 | 0.003 mag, 7.83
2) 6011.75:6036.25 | -0.020 mag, 8.14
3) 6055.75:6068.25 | -0.016 mag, 8.17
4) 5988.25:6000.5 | 0.007 mag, 7.89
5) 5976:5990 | 0.018 mag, 7.8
